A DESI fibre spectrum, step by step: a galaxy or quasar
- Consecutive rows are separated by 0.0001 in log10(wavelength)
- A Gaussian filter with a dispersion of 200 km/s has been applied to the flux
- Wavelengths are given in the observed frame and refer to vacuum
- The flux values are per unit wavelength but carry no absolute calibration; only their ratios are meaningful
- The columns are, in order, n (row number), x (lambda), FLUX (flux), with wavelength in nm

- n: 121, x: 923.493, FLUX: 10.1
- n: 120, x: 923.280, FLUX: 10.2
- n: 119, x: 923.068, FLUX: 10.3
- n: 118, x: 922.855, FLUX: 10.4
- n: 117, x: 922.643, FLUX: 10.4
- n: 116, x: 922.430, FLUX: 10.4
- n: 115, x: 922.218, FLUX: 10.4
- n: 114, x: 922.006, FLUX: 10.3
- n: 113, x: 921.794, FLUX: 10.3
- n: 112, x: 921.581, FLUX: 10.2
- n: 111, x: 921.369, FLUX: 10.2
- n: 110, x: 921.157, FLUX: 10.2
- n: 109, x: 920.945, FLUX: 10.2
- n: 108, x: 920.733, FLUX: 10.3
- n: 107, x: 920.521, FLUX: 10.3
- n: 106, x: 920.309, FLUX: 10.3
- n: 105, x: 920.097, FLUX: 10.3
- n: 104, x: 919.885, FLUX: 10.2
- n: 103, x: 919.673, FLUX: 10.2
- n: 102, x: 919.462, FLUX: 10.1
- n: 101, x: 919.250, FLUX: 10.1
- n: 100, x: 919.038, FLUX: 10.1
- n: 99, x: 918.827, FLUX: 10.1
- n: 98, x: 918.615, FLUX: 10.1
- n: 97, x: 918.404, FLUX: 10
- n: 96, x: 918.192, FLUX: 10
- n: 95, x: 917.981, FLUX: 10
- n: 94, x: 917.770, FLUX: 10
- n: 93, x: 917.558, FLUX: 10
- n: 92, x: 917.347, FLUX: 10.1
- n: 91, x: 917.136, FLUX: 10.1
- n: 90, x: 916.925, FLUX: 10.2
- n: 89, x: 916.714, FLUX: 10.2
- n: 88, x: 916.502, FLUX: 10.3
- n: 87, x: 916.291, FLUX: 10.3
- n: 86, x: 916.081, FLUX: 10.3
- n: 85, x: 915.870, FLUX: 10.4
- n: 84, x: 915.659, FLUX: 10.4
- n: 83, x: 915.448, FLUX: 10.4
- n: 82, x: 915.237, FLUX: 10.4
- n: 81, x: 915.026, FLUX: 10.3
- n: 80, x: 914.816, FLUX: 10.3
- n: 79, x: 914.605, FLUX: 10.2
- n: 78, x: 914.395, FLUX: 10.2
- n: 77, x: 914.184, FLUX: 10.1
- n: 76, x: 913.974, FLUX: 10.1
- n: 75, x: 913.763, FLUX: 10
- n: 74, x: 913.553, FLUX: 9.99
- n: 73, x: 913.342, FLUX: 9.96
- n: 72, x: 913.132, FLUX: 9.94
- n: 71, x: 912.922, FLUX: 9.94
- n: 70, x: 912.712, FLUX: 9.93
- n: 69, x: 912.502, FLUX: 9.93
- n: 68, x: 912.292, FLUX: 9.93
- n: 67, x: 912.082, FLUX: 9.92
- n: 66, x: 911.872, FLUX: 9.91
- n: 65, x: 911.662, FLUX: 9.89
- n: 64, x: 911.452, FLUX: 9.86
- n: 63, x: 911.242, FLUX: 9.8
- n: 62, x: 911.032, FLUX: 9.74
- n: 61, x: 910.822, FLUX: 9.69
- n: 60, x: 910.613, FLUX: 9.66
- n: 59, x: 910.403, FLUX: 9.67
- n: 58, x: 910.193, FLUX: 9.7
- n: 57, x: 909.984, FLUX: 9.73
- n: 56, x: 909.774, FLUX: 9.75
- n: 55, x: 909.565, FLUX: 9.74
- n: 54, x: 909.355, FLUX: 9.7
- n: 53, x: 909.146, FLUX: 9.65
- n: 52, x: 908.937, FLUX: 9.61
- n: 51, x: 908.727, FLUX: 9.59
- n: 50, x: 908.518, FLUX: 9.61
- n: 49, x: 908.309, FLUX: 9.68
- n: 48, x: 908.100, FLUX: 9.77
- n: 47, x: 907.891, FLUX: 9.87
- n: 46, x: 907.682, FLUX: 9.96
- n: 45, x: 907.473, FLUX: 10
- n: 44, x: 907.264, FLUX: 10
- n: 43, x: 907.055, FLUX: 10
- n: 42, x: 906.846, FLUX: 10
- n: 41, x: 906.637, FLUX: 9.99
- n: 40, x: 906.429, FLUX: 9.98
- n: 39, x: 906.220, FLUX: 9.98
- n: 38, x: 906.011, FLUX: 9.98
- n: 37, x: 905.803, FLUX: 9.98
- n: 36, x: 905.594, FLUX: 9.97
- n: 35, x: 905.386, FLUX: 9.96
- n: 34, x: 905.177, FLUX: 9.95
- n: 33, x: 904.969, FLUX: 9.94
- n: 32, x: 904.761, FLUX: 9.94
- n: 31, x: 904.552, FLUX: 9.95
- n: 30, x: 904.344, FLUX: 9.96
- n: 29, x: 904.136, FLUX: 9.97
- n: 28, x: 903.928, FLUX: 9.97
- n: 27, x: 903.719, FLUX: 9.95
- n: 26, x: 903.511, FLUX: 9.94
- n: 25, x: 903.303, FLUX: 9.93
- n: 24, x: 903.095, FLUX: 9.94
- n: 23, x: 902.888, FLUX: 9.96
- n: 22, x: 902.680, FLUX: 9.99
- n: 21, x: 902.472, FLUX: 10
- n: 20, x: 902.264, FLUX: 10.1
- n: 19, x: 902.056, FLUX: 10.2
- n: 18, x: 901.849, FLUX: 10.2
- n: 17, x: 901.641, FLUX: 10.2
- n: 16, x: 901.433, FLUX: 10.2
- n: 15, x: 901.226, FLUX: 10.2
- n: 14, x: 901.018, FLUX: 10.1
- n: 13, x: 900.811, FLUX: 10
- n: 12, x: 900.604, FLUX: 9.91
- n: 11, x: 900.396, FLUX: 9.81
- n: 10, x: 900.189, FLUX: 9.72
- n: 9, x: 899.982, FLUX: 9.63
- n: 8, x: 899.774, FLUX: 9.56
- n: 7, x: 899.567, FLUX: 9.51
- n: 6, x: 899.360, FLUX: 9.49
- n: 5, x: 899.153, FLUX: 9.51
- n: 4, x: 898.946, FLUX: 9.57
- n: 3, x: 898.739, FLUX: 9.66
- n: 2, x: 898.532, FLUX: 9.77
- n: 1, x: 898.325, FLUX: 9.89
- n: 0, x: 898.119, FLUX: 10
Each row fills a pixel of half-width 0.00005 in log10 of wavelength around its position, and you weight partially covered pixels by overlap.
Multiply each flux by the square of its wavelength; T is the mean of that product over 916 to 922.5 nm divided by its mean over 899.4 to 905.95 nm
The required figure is 1.06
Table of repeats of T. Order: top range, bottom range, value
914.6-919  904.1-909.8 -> 1.05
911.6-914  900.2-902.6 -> 1.01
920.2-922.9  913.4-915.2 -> 1.03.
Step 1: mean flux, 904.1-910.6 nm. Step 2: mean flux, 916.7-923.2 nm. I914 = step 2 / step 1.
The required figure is 1.03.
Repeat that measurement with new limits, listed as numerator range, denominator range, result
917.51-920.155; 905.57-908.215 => 1.01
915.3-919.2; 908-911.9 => 1.05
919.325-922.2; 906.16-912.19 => 1.04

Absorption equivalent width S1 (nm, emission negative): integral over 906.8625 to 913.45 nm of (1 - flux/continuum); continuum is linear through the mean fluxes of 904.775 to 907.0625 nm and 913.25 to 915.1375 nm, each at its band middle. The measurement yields 0.16 nm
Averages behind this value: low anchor 9.98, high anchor 10.1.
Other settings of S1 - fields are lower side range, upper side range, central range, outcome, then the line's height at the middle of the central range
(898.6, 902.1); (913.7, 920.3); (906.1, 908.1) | 0.003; 9.98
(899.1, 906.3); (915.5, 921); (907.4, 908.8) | 0.033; 10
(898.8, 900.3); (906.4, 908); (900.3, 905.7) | -0.141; 9.76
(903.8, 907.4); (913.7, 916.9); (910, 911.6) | 0.062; 10.1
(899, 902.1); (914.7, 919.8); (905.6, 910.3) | 0.083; 10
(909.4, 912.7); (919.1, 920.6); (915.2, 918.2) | -0.045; 10.1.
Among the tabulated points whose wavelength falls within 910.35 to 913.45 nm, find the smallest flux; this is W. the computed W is 9.66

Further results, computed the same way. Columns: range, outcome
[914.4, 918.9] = 10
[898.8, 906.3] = 9.49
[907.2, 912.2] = 9.59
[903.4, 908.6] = 9.61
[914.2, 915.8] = 10.2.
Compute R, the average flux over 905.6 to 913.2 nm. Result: 9.84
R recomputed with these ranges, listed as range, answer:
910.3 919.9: 10.1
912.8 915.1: 10.1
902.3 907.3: 9.97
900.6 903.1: 10.1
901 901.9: 10.2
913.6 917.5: 10.2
